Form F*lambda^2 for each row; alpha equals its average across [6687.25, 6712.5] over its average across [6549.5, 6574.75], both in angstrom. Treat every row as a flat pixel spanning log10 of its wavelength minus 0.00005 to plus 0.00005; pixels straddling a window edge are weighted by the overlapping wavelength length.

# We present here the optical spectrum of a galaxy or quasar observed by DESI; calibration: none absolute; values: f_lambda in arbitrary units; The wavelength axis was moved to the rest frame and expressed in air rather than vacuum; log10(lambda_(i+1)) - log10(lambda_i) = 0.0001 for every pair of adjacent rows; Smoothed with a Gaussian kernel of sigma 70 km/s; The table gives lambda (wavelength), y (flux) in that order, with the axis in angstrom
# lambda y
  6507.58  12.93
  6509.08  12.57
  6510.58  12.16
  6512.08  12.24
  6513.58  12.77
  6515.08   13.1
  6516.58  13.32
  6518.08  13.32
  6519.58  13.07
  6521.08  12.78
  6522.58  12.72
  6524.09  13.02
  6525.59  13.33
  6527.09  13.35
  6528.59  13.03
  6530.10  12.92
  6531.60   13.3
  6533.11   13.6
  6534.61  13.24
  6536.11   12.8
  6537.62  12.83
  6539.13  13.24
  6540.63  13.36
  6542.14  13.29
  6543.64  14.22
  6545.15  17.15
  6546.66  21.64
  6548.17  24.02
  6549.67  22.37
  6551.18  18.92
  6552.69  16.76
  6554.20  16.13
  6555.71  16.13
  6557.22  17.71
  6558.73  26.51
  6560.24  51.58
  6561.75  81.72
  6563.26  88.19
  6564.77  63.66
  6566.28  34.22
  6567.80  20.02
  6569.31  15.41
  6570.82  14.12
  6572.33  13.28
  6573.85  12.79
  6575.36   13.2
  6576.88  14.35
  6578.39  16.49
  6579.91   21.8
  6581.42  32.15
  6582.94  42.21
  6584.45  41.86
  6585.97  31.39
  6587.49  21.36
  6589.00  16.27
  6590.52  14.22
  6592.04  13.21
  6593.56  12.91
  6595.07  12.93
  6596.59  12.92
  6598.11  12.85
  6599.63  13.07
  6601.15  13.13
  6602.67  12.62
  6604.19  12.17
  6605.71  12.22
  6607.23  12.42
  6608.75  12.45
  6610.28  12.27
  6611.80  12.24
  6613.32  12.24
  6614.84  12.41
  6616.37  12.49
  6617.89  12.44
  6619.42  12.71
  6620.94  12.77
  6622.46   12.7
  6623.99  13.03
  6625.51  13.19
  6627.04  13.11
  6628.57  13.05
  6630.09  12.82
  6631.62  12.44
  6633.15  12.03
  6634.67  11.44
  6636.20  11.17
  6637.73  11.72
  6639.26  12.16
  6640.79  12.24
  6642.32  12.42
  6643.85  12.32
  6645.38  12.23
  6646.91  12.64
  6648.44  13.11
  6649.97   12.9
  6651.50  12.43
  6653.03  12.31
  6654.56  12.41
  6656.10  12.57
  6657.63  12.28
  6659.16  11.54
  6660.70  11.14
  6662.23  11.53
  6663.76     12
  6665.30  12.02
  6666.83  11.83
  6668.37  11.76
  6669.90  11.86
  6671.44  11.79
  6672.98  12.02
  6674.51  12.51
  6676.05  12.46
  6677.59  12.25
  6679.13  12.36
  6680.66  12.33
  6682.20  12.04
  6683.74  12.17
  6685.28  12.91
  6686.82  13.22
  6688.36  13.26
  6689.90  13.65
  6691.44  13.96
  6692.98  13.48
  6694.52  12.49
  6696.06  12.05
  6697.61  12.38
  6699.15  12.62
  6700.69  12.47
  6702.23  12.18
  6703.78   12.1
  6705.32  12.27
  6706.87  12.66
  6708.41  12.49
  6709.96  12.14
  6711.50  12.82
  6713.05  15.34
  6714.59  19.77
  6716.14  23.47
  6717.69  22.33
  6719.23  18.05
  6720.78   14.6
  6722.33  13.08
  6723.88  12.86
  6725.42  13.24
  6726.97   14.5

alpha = 0.42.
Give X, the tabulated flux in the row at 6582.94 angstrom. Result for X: 42.21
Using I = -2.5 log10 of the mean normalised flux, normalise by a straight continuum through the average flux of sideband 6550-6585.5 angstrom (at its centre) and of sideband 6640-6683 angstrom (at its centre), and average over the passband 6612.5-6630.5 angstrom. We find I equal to 0.47 mag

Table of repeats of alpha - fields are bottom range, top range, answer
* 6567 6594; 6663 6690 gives 0.62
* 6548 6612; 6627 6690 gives 0.54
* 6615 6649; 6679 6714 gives 1.05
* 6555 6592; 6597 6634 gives 0.43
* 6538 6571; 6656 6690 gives 0.45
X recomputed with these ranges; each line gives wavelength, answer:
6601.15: 13.13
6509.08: 12.57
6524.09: 13.02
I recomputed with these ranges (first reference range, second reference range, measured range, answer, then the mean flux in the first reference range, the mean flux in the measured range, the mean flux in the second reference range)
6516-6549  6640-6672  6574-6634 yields -0.21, 14.3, 15.9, 12.2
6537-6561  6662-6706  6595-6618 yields 0.31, 19.8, 12.5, 12.4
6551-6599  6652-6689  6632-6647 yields 0.36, 26.2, 12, 12.2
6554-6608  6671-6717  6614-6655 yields 0.46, 24.4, 12.5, 13.3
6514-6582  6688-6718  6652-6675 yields 0.31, 21.2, 12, 14.1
